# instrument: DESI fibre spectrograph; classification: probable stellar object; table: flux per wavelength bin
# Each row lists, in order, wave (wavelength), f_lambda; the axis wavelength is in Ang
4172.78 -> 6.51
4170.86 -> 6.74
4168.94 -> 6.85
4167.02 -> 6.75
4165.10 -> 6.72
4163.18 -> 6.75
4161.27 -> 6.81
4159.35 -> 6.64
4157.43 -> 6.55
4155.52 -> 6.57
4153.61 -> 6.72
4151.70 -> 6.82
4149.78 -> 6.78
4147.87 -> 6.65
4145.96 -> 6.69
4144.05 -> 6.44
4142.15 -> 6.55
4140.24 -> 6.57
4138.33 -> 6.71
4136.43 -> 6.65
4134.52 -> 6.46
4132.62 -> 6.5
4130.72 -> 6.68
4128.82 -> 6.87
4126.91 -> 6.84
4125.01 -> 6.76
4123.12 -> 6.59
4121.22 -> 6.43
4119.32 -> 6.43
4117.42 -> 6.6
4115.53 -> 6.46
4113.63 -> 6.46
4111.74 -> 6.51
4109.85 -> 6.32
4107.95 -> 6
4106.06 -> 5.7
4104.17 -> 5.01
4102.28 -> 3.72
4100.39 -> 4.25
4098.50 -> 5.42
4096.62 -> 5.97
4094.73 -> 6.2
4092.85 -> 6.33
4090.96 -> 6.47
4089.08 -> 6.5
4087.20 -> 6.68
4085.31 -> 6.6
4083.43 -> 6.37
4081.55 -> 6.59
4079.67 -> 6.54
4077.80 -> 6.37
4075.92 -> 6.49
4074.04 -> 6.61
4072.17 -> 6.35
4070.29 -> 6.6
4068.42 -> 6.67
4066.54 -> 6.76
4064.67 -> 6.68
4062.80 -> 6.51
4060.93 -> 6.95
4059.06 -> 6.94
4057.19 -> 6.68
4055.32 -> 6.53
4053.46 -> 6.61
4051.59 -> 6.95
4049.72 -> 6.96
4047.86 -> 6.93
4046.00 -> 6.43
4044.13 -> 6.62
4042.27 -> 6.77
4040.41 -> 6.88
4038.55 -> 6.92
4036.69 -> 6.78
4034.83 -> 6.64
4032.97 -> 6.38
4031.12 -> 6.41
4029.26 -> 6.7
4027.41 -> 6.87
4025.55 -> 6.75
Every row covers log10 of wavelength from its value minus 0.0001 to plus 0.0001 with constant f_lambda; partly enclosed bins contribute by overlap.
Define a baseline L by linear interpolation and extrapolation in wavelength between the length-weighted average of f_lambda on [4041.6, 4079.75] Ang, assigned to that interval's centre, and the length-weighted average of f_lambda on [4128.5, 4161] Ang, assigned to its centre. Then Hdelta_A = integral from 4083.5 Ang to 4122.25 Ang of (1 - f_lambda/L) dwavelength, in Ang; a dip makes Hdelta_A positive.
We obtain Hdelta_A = 3.72 Ang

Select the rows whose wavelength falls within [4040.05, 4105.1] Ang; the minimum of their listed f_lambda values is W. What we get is 3.72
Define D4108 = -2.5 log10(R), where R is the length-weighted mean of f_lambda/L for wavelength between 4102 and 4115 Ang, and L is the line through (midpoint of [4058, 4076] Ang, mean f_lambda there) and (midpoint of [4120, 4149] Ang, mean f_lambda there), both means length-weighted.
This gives 0.15 mag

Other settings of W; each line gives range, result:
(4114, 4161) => 6.43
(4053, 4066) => 6.51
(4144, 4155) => 6.44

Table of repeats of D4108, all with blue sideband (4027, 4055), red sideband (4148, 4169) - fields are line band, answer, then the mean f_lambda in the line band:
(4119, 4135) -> 0.01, 6.63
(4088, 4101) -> 0.14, 5.93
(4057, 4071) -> 0.00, 6.73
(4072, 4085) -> 0.04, 6.49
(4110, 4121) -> 0.04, 6.48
